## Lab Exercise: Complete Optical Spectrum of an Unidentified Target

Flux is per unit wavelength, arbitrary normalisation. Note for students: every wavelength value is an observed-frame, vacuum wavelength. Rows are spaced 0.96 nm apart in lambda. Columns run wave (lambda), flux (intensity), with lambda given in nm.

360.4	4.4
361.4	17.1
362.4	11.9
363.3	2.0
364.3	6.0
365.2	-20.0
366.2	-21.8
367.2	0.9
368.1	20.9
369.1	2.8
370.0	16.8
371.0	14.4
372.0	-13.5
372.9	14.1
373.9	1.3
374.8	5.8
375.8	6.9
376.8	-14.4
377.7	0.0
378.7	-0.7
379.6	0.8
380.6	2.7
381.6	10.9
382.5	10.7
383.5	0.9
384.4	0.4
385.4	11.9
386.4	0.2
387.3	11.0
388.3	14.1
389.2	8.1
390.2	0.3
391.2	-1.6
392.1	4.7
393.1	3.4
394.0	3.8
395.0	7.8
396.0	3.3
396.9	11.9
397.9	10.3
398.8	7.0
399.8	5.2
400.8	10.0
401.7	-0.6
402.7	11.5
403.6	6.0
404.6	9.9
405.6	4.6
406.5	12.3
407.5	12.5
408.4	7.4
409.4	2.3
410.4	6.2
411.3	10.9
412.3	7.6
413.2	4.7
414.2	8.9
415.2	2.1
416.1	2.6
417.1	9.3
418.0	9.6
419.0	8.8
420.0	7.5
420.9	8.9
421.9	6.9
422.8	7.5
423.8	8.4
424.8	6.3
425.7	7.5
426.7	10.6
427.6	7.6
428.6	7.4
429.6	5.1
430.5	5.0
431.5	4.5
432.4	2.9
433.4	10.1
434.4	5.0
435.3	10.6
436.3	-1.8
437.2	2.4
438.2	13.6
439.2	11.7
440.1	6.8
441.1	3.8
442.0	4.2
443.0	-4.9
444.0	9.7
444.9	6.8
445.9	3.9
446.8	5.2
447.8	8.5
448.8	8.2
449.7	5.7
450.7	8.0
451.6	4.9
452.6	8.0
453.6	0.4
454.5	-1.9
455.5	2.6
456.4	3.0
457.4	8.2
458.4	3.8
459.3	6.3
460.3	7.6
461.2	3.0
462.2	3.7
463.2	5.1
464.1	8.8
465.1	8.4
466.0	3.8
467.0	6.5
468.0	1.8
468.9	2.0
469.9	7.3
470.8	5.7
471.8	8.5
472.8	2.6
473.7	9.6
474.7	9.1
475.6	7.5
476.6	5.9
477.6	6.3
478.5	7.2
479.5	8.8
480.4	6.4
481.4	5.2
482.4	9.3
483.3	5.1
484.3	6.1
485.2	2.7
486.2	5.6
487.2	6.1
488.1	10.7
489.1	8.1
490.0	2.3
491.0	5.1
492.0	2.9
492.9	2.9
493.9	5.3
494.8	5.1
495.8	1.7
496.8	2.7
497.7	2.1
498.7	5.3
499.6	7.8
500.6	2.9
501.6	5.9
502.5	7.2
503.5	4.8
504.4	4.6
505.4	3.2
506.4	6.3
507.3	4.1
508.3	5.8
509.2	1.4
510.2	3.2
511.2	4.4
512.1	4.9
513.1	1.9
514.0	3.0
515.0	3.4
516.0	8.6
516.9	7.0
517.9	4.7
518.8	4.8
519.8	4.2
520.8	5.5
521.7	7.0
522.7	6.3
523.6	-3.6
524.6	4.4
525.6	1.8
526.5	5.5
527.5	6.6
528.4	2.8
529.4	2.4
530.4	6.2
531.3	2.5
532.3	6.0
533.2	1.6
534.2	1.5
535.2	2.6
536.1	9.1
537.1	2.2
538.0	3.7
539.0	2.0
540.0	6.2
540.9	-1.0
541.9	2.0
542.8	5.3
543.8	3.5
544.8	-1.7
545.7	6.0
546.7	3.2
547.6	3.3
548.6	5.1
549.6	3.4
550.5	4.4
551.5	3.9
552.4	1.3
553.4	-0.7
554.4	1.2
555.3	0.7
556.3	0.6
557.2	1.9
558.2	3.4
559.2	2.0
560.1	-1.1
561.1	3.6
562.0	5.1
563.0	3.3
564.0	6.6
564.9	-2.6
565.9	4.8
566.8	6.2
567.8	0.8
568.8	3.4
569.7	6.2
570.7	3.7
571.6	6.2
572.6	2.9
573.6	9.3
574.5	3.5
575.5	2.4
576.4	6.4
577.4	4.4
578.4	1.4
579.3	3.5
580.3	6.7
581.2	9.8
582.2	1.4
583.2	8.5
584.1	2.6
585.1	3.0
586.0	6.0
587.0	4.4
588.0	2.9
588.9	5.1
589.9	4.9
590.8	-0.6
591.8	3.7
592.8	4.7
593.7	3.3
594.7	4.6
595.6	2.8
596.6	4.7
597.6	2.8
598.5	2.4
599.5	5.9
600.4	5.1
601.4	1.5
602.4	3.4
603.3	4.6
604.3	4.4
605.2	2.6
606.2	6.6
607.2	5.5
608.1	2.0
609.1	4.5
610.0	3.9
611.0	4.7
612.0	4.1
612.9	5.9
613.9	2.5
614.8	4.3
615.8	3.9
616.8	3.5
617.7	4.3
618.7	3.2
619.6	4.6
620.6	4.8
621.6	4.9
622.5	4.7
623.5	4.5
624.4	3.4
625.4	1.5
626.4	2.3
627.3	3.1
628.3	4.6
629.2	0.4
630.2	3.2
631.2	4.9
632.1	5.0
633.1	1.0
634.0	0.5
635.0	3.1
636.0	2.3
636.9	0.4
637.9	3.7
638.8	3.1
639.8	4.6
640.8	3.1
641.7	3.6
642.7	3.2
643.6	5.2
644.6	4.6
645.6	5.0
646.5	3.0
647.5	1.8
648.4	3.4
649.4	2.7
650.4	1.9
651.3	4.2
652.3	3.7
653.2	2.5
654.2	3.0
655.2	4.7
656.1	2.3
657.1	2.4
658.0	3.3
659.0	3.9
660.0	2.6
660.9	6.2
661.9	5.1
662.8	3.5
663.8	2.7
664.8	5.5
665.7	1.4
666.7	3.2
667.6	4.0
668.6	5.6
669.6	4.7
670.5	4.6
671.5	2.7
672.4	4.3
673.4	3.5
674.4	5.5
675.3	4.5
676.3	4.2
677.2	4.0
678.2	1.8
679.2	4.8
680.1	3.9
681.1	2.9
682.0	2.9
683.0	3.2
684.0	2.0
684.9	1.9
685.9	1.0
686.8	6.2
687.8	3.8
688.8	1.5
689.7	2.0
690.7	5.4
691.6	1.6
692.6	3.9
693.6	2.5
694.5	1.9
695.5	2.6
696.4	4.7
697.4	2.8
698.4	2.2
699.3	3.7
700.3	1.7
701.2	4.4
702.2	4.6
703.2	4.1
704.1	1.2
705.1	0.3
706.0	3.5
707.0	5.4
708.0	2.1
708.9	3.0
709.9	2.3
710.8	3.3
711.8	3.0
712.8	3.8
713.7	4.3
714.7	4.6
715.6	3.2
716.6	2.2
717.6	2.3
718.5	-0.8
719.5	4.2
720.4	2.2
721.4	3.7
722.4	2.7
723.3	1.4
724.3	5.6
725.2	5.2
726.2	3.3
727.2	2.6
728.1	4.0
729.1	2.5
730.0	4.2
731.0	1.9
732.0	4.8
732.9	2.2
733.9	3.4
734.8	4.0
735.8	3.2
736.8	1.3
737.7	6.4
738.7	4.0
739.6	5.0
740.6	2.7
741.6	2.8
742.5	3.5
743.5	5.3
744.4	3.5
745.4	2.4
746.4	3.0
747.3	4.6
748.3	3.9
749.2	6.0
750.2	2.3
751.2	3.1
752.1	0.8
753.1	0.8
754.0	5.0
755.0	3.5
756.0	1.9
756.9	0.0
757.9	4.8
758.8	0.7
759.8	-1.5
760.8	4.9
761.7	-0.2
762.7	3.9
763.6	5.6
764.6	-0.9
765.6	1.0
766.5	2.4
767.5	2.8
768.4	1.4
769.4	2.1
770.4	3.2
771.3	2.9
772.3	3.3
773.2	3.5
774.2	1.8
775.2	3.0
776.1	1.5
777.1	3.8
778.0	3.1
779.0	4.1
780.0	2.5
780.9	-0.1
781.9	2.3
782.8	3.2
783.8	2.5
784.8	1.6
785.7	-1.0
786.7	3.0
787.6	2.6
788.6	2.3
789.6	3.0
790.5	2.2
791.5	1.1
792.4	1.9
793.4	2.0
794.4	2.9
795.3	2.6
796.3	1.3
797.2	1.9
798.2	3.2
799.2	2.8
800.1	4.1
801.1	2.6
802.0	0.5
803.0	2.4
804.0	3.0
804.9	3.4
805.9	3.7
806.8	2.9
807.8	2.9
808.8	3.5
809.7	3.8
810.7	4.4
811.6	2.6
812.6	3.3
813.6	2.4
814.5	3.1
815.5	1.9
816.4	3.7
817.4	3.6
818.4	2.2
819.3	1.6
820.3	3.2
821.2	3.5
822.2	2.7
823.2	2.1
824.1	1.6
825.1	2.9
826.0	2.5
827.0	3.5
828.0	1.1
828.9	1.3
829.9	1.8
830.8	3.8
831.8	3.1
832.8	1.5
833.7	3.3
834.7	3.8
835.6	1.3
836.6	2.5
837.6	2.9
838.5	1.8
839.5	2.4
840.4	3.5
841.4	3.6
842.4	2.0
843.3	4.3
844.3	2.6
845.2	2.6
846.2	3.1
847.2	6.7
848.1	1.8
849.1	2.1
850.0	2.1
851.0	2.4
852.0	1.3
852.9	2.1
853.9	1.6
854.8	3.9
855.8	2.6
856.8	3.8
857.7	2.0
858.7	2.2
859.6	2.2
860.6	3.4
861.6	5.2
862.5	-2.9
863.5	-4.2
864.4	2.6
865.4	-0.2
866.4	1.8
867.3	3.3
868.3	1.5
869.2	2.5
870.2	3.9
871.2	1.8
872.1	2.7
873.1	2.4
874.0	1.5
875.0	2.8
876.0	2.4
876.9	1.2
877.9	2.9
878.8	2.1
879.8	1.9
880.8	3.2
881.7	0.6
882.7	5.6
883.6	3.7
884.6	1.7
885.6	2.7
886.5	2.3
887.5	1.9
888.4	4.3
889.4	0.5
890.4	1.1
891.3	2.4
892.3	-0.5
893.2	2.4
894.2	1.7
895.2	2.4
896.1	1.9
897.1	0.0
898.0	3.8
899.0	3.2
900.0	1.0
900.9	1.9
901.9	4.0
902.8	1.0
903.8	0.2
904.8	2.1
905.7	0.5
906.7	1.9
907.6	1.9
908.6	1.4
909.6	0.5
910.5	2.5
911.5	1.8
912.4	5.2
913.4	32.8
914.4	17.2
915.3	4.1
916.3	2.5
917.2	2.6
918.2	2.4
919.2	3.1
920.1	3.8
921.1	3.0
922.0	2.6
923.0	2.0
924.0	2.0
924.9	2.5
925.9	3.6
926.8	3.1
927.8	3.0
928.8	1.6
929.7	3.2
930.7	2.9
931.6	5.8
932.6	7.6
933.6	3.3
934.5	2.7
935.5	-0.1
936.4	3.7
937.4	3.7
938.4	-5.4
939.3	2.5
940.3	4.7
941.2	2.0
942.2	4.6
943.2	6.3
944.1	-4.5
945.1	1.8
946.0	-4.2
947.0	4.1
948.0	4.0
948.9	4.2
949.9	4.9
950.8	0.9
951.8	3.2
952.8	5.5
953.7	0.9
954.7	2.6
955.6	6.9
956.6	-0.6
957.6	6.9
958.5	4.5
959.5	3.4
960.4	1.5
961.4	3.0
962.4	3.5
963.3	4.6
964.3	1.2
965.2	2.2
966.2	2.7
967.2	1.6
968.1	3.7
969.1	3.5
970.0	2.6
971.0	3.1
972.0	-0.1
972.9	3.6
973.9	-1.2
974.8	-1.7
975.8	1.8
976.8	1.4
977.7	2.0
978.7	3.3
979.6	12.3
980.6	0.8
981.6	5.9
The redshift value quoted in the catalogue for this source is 1.45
